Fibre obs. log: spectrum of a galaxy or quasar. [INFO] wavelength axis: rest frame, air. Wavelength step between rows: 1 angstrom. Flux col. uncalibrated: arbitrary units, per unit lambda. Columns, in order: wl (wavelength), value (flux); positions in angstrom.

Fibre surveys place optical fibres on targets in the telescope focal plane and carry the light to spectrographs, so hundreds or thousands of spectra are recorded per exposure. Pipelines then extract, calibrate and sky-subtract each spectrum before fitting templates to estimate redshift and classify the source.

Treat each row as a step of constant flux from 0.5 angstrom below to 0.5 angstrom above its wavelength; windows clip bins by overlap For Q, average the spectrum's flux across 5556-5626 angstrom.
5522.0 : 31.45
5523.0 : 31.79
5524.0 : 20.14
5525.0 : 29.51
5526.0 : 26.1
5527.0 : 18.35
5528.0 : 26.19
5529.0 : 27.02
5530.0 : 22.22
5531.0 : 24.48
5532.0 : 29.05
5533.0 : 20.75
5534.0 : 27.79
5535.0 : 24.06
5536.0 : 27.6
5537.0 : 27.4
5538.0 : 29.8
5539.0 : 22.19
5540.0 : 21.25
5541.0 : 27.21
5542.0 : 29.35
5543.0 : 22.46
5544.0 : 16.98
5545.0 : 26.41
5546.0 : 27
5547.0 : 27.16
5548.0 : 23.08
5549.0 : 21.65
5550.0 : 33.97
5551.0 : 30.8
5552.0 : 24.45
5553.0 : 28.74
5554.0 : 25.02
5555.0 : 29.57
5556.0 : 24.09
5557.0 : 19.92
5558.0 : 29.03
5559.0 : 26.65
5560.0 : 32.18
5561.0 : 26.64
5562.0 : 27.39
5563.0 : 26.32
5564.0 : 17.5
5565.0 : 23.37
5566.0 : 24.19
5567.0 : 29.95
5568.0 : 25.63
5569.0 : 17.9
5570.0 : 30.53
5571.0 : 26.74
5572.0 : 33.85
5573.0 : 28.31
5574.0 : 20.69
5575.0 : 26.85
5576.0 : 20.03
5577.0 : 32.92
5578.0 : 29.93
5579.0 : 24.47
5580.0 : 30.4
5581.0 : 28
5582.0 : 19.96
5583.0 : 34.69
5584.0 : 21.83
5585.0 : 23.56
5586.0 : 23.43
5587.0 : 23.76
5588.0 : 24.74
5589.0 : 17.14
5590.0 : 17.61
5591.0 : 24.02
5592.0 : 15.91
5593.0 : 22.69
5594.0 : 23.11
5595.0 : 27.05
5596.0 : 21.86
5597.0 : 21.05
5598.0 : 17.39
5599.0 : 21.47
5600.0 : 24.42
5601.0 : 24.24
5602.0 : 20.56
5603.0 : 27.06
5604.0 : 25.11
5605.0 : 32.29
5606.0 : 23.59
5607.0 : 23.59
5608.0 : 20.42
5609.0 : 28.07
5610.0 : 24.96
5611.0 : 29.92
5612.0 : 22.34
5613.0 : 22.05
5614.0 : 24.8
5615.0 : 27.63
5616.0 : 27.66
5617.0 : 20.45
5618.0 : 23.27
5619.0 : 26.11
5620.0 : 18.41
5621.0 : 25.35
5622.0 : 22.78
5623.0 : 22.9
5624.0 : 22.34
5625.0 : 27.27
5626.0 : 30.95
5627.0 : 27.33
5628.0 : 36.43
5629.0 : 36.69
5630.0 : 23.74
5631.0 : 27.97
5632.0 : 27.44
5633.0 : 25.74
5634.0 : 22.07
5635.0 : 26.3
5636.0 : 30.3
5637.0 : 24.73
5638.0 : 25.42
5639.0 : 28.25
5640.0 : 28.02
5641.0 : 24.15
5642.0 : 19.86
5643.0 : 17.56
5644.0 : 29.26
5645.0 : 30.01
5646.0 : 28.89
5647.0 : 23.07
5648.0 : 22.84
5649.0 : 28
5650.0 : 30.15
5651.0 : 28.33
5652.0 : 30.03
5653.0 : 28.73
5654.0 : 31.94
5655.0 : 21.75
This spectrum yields 24.7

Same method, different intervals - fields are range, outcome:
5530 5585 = 26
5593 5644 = 25.1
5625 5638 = 28.2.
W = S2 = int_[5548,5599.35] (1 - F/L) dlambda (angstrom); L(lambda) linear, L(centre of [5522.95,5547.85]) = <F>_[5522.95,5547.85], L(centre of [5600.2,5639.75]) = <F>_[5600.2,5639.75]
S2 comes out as 0.7 angstrom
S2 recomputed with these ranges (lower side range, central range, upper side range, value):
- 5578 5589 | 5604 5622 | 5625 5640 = 1.5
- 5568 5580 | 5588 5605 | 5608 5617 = 2.3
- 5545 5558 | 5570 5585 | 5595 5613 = -1.1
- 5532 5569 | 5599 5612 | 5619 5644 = 0.4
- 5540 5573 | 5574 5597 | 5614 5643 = 1.7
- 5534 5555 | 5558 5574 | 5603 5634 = -0.3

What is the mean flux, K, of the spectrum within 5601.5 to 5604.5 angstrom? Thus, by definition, 24.2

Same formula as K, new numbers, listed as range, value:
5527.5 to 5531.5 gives 25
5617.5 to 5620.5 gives 22.6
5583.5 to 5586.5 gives 22.9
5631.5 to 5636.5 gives 26.4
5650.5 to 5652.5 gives 29.2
